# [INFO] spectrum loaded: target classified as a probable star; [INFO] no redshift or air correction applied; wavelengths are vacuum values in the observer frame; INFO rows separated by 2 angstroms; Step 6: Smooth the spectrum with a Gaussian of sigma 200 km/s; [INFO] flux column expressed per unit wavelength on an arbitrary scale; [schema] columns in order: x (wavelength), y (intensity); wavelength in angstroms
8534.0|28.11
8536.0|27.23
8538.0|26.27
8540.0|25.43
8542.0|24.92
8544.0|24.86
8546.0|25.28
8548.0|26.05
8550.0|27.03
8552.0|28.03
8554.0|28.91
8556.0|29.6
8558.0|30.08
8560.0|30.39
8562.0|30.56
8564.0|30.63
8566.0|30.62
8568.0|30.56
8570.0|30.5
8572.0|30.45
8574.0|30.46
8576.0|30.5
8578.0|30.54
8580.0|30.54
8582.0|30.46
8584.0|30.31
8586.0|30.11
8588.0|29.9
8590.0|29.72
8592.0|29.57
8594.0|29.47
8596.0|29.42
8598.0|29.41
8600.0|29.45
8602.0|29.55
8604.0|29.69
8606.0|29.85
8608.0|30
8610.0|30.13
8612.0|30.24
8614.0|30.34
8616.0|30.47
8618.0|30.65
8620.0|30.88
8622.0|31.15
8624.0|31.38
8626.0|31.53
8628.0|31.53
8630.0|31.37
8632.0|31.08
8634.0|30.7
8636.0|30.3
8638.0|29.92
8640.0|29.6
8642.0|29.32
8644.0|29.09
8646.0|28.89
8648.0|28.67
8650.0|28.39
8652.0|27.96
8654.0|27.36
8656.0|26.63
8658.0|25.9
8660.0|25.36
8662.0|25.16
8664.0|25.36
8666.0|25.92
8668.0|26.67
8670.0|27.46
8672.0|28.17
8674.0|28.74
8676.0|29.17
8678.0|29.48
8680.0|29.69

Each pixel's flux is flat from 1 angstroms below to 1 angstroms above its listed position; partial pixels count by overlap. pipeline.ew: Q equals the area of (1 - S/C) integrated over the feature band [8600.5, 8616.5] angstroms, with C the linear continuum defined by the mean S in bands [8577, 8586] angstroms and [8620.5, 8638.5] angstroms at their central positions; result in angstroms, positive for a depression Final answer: 0.4 angstroms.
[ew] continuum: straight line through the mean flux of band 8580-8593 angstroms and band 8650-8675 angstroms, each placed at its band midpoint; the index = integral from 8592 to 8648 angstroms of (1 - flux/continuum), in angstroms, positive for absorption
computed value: -3.1 angstroms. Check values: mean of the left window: 30.1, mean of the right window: 26.8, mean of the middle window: 30.2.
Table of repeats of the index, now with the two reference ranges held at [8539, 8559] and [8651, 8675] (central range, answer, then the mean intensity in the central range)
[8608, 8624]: -2.22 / 30.6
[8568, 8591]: -2.89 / 30.3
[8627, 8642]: -2.10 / 30.6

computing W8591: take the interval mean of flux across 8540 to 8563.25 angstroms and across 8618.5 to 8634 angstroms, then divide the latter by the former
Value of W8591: 1.13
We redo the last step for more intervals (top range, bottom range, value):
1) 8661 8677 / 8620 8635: 0.87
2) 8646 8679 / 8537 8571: 0.97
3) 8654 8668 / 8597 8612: 0.87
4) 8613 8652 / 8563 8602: 1.00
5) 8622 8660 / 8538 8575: 1.03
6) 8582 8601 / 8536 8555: 1.13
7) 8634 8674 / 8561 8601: 0.92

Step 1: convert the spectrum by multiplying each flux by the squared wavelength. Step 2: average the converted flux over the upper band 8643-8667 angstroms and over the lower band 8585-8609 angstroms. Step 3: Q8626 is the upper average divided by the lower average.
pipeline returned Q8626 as 0.9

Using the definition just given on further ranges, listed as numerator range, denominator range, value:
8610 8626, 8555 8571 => 1.03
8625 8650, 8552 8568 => 1.02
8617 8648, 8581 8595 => 1.03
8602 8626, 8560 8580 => 1.01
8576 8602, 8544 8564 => 1.06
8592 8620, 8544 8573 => 1.04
